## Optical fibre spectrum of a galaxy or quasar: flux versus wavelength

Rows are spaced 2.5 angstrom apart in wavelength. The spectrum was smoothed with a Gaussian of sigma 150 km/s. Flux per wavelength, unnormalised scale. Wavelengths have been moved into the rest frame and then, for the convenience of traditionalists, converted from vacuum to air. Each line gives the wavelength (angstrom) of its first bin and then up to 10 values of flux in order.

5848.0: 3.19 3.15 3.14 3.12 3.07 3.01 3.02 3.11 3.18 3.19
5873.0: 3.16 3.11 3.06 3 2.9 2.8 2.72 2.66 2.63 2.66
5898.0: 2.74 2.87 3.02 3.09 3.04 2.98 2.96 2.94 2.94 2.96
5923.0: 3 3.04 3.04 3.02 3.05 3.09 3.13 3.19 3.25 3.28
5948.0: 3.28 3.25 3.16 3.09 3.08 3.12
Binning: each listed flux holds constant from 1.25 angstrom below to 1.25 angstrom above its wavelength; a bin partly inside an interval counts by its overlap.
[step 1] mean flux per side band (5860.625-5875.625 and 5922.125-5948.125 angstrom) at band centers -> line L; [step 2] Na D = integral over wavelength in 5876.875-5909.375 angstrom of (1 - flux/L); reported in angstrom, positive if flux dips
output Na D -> 2.71 angstrom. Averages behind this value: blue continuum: 3.12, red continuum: 3.12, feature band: 2.86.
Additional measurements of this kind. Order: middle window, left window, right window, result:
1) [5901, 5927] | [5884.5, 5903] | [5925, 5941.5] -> -0.70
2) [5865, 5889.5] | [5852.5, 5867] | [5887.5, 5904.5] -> -0.75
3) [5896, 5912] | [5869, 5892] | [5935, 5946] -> 0.54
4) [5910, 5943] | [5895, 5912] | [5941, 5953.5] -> 0.63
